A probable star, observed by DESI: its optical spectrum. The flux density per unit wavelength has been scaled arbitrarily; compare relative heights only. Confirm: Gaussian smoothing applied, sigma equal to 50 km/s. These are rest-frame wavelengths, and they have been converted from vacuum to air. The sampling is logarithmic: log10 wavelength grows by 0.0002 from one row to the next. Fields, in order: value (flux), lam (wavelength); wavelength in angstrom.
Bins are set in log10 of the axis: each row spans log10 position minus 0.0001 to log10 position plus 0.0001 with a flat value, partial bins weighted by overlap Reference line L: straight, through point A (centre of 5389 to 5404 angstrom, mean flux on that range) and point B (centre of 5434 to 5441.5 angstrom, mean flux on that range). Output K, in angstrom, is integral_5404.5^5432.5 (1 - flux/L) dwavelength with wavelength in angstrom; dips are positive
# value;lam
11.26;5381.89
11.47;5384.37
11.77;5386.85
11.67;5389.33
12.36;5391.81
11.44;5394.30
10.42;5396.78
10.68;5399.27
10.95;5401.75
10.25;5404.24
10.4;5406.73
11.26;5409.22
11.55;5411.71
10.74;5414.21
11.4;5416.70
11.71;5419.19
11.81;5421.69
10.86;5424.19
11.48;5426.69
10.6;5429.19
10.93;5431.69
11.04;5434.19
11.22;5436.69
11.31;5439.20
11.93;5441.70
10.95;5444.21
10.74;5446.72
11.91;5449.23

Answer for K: 0.3 angstrom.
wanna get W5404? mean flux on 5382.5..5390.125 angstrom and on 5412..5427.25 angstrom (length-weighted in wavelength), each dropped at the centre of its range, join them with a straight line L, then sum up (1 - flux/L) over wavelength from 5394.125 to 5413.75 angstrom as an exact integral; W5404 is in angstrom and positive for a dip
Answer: 1.1 angstrom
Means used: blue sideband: 11.6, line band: 10.8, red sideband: 11.3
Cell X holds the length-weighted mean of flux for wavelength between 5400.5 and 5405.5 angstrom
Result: 10.6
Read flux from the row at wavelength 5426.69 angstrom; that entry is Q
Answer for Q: 11.48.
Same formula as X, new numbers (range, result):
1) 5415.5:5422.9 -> 11.6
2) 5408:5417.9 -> 11.2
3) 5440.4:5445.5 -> 11.4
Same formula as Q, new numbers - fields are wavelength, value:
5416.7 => 11.4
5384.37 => 11.47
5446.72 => 10.74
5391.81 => 12.36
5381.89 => 11.26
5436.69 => 11.22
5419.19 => 11.71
